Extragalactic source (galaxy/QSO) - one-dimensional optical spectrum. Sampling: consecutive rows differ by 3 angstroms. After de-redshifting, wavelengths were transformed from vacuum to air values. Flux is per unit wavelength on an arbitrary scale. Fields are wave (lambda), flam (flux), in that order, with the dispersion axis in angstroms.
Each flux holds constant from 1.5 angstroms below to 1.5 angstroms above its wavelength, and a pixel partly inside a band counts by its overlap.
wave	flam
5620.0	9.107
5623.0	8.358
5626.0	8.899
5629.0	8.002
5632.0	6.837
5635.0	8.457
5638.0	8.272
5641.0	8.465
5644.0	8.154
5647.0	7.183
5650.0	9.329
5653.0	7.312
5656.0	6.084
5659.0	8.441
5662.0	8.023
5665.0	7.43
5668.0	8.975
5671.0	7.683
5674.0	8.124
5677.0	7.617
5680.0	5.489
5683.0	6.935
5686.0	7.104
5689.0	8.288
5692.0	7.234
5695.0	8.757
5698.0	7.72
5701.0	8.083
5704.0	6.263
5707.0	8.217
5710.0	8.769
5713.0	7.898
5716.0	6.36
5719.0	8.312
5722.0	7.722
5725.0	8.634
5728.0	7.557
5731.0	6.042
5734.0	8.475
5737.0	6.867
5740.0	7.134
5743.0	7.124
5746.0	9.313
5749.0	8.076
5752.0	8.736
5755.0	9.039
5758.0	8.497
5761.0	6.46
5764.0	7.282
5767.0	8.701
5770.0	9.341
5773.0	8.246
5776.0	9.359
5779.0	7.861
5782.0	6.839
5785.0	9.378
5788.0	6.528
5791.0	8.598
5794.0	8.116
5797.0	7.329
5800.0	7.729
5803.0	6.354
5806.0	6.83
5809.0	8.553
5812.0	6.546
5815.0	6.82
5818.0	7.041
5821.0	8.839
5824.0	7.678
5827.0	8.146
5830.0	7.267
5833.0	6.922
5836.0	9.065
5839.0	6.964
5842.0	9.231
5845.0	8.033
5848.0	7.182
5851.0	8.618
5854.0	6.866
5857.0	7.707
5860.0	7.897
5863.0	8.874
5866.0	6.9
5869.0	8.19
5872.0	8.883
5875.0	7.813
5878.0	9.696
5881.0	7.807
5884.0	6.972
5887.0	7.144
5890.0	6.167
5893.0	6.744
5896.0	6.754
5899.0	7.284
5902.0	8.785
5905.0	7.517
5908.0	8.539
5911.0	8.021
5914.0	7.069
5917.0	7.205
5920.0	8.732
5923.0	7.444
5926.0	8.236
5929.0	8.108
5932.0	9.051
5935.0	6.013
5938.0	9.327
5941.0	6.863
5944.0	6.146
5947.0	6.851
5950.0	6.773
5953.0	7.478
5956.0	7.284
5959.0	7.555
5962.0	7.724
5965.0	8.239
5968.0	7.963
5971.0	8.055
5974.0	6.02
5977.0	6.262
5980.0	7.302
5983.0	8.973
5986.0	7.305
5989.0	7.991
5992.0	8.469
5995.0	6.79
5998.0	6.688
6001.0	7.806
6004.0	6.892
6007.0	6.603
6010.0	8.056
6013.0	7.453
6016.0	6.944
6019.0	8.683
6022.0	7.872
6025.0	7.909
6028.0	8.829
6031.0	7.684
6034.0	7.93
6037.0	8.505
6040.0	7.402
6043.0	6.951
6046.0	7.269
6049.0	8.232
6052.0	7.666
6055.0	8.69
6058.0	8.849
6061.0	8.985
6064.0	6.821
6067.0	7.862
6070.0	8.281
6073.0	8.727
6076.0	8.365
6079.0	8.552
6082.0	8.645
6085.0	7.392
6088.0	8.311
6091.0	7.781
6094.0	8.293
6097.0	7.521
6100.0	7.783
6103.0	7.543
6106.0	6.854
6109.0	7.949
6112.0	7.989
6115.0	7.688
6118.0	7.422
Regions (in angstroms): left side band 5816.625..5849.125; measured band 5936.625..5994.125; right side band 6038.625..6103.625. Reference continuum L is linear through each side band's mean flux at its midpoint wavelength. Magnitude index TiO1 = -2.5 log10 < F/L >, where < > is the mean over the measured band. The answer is 0.063 mag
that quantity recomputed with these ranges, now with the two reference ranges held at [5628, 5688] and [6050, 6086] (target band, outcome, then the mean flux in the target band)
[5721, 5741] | 0.043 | 7.49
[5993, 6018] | 0.135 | 7.21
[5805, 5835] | 0.058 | 7.5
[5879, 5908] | 0.094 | 7.35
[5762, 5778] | -0.086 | 8.5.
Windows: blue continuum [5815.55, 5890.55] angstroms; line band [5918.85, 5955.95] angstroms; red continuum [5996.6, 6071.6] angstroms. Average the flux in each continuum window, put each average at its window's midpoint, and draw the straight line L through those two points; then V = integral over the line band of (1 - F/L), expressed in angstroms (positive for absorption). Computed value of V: 1.23 angstroms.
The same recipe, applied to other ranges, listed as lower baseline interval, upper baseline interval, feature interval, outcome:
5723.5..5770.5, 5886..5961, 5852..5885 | -1.6 angstroms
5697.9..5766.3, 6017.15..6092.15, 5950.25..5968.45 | 0.8 angstroms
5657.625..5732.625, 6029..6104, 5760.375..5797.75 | -1.5 angstroms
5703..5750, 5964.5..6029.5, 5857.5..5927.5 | -1.3 angstroms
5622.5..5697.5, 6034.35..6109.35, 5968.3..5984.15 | 1.2 angstroms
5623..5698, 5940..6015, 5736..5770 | -1.5 angstroms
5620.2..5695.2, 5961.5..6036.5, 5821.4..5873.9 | -1.4 angstroms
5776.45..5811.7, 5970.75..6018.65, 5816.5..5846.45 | -1.2 angstroms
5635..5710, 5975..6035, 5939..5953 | 1.5 angstroms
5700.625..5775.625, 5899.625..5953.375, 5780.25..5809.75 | 0.9 angstroms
